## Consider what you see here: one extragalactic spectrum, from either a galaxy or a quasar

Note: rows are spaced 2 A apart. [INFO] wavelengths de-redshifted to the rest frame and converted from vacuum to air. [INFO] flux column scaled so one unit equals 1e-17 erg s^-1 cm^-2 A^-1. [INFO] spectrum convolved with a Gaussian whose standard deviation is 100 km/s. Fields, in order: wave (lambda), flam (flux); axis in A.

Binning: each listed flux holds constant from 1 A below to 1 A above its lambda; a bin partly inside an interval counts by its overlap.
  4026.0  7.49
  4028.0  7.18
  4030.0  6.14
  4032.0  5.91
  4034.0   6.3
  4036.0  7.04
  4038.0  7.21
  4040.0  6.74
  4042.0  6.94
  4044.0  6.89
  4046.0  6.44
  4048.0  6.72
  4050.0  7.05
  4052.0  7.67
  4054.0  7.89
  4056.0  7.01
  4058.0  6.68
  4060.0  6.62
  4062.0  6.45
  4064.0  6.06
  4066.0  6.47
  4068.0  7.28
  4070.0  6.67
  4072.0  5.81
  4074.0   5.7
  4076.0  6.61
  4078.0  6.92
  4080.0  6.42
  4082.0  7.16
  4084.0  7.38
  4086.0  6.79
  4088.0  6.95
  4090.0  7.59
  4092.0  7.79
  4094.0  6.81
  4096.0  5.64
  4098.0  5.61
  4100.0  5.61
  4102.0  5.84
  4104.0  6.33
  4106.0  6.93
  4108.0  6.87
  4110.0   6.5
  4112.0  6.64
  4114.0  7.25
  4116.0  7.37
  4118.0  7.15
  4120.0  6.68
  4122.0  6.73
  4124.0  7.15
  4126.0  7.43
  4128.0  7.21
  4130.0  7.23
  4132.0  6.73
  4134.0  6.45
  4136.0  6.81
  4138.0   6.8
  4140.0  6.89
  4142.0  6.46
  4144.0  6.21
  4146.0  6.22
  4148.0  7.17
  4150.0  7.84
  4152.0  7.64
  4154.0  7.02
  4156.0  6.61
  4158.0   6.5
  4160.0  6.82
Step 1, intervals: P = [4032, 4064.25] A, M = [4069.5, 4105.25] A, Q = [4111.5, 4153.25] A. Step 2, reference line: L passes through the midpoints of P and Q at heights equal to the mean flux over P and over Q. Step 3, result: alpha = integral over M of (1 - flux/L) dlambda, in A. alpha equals 1.9 A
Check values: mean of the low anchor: 6.85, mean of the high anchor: 6.96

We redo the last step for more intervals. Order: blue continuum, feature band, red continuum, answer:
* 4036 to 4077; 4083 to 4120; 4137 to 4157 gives 0.5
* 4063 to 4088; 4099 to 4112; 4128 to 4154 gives 0.7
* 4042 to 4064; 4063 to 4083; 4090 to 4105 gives 0.4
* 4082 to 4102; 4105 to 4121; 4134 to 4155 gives -0.4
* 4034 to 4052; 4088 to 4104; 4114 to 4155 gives 1.1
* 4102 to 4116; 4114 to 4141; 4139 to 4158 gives -0.7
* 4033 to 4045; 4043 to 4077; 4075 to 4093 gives 1.2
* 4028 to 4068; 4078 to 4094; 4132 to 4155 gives -0.7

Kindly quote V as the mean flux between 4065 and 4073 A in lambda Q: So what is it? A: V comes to 6.56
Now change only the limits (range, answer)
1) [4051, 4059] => 7.31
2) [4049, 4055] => 7.54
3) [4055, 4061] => 6.77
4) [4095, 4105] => 5.81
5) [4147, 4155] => 7.42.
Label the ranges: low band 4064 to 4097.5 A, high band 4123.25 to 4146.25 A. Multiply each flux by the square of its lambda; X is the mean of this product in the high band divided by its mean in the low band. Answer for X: 1.0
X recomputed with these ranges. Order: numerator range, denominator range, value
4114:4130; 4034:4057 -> 1.05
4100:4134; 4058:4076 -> 1.09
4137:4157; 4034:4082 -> 1.07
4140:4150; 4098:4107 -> 1.12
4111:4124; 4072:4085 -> 1.07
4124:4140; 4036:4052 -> 1.05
